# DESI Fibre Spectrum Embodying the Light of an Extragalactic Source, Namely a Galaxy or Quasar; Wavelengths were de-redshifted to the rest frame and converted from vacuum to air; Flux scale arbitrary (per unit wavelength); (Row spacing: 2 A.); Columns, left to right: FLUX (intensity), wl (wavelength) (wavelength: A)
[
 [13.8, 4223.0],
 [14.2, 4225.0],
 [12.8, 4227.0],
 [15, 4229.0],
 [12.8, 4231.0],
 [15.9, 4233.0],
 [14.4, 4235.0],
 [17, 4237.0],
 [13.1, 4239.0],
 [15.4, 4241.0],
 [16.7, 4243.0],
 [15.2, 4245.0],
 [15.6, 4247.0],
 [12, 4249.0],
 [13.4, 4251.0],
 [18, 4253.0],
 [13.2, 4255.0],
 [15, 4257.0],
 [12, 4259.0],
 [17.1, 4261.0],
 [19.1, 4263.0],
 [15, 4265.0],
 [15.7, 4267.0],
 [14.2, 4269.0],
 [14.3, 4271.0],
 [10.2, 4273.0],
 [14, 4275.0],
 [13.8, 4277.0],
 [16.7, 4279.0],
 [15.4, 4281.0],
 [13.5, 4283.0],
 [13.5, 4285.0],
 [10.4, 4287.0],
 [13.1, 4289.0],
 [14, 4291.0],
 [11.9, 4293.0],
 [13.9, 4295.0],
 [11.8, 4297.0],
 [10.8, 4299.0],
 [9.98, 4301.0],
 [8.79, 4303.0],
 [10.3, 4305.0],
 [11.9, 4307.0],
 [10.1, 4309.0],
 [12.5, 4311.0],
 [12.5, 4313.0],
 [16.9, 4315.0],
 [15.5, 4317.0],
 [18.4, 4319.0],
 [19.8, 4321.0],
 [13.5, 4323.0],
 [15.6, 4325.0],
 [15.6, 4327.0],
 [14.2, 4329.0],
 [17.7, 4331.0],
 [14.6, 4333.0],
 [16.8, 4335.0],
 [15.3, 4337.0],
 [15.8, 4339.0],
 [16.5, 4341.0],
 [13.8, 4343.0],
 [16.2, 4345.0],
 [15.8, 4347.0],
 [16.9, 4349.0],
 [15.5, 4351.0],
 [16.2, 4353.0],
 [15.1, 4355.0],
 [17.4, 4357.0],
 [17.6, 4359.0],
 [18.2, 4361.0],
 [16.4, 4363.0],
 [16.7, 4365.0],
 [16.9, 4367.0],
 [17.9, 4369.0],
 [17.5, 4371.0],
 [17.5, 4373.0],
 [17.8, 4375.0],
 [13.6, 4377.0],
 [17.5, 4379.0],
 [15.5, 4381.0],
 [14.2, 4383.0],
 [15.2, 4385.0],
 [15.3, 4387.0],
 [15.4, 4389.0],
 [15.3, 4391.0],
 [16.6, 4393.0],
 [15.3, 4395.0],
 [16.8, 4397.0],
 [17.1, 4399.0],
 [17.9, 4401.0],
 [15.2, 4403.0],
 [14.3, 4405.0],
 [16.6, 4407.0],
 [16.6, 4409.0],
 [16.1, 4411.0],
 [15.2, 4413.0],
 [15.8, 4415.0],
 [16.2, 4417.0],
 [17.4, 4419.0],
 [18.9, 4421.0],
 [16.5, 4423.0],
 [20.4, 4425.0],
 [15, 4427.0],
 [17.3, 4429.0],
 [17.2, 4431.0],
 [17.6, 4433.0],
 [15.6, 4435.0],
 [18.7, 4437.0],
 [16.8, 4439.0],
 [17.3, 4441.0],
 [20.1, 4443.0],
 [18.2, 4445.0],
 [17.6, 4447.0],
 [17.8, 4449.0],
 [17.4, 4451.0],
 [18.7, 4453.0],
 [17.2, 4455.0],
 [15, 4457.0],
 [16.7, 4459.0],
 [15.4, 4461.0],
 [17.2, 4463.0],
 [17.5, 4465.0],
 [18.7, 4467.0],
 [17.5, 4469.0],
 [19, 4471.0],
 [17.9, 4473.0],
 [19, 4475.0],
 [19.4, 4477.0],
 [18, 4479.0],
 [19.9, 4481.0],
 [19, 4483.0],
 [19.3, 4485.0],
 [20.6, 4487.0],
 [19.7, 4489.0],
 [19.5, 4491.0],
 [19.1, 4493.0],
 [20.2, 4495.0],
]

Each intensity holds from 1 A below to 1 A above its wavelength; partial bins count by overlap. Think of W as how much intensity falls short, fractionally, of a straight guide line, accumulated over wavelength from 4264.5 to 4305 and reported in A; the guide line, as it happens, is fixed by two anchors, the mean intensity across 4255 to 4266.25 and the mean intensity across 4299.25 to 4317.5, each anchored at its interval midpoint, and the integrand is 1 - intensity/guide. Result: 2.2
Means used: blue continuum 15.4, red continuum 11.9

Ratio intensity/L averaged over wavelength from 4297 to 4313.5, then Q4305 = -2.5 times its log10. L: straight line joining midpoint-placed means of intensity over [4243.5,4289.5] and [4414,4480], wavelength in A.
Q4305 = 0.36 mag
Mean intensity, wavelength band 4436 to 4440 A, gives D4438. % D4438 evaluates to 17.8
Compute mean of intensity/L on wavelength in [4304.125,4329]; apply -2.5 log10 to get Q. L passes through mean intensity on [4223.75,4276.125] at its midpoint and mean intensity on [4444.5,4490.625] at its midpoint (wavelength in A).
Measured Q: 0.10 mag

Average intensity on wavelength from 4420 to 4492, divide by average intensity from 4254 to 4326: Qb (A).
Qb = 1.31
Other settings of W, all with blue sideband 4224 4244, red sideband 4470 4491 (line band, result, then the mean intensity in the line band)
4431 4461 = 1.9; 17.4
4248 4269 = 0.2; 15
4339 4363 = 0.8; 16.3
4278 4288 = 1.1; 13.9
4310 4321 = 0.4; 15.6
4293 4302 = 2.4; 11.7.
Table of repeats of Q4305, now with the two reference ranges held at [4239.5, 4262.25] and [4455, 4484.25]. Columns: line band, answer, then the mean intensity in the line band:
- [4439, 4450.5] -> -0.03 mag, 18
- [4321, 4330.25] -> 0.04 mag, 15.4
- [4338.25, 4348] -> 0.04 mag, 15.6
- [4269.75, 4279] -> 0.13 mag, 13.5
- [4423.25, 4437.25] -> 0.00 mag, 17.3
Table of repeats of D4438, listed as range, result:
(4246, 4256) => 14.4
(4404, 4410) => 15.8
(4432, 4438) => 17.3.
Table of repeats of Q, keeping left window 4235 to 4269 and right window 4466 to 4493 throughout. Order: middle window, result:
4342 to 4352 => 0.08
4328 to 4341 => 0.05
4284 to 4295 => 0.24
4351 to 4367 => 0.02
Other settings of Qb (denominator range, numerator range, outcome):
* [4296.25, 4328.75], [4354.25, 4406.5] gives 1.22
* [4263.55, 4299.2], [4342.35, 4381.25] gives 1.22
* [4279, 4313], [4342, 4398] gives 1.34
